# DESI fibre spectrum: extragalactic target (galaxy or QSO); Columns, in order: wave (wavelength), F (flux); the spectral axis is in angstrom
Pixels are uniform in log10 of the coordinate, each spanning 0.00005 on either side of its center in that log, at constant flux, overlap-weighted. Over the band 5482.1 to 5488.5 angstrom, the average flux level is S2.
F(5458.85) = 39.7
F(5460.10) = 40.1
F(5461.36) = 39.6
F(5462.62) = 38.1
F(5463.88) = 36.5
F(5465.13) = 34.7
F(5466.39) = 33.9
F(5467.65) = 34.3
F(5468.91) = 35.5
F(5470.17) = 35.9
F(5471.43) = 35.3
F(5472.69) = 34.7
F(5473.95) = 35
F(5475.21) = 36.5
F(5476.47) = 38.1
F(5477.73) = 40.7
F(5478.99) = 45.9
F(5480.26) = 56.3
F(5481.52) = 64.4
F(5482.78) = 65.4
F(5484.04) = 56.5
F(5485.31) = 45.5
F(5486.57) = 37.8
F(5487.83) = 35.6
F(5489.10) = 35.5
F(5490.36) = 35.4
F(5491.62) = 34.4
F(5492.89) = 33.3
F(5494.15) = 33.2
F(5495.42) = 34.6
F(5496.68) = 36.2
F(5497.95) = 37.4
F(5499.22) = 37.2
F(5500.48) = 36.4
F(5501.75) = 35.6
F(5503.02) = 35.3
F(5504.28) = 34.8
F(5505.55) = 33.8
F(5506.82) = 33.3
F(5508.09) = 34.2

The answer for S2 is 48.2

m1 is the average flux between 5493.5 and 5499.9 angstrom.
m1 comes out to 35.7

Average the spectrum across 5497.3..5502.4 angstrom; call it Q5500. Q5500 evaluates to 36.6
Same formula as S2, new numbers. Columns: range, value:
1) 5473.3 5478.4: 37.7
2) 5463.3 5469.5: 35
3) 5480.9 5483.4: 65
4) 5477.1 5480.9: 47.6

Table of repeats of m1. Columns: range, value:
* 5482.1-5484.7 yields 60.8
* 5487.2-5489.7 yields 35.5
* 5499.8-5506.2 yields 35.2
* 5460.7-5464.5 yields 38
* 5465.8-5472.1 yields 35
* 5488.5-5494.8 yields 34.4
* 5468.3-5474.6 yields 35.3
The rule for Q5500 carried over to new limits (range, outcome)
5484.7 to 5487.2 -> 41.7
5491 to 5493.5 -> 33.8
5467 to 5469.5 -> 34.9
